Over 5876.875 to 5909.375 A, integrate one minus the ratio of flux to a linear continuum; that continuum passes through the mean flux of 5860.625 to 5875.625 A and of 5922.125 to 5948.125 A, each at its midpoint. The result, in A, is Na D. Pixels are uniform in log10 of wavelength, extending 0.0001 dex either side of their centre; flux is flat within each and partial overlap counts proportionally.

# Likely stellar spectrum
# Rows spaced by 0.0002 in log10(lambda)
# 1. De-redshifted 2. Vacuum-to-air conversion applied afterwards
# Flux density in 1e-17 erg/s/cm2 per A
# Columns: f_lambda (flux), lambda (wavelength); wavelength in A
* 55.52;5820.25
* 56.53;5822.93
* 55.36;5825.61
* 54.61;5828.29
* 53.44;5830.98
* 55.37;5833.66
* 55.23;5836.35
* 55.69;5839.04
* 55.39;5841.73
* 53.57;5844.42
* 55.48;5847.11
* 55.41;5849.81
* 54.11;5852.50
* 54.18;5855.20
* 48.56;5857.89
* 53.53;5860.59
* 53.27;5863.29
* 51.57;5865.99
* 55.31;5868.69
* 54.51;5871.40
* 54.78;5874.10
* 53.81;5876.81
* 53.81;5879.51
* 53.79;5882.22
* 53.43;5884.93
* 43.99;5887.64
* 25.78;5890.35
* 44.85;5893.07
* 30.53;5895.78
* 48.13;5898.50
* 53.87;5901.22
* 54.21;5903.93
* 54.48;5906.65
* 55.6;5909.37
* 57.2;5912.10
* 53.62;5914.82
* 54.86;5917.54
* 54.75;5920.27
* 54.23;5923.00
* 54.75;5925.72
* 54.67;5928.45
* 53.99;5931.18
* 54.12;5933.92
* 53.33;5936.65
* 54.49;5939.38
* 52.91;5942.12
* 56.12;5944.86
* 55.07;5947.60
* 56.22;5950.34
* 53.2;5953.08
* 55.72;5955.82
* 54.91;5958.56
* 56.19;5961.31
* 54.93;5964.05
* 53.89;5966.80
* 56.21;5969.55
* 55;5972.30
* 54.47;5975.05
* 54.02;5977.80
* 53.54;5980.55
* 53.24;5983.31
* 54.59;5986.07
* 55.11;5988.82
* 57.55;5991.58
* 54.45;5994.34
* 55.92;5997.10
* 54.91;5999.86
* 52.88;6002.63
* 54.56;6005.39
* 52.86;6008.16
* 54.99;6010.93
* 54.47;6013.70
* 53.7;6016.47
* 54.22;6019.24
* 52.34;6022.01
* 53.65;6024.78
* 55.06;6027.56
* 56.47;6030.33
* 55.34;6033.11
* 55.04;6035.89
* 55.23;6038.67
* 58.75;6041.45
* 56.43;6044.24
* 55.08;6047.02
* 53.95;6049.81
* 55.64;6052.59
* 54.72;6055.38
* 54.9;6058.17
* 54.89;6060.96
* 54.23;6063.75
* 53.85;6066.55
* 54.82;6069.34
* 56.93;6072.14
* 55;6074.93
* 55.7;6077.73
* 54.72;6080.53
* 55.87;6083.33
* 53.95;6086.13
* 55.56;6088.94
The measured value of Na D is 3.86 A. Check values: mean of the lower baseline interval 53.8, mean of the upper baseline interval 54.3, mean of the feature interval 47.6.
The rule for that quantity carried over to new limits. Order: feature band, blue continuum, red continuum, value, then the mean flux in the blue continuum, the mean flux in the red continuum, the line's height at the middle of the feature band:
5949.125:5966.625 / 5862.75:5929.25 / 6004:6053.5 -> -0.7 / 51.1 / 54.9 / 52.9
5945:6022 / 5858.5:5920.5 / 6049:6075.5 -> -2.4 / 50.8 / 54.9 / 53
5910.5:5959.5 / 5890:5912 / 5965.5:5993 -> -3.9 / 47.5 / 54.8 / 50.7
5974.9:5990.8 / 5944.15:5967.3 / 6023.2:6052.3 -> 0.3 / 55.2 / 55.5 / 55.3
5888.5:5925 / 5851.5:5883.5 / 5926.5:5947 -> 3.0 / 53.4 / 54.3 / 53.9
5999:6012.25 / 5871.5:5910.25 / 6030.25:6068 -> -0.1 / 48.8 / 55.3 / 53.5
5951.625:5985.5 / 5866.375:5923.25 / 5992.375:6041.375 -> -1.0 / 50.7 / 54.6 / 53.1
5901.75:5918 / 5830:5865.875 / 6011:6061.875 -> -0.2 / 54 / 55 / 54.3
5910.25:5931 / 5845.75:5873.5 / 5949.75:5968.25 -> -0.1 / 53.6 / 55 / 54.5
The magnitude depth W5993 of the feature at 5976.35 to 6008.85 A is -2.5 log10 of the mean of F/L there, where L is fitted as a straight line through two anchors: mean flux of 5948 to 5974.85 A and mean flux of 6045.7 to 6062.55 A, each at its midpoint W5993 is 0.01 mag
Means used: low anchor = 55.1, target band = 54.5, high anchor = 54.9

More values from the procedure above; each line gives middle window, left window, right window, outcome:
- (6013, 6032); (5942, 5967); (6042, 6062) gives 0.017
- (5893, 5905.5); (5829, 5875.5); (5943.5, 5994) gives 0.168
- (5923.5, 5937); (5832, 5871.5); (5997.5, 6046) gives 0.003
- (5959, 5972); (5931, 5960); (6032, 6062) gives -0.010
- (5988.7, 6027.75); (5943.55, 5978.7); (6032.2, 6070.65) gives 0.015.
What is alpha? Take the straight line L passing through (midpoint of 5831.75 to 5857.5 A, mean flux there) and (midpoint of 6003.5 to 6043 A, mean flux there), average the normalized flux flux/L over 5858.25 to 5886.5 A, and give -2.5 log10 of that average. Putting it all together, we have 0.023 mag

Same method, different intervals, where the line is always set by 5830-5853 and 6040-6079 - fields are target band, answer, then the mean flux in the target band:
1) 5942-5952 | -0.003 mag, 55.3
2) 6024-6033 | 0.002 mag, 55.2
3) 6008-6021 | 0.023 mag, 54.1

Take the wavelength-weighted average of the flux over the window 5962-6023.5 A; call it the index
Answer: 54.5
